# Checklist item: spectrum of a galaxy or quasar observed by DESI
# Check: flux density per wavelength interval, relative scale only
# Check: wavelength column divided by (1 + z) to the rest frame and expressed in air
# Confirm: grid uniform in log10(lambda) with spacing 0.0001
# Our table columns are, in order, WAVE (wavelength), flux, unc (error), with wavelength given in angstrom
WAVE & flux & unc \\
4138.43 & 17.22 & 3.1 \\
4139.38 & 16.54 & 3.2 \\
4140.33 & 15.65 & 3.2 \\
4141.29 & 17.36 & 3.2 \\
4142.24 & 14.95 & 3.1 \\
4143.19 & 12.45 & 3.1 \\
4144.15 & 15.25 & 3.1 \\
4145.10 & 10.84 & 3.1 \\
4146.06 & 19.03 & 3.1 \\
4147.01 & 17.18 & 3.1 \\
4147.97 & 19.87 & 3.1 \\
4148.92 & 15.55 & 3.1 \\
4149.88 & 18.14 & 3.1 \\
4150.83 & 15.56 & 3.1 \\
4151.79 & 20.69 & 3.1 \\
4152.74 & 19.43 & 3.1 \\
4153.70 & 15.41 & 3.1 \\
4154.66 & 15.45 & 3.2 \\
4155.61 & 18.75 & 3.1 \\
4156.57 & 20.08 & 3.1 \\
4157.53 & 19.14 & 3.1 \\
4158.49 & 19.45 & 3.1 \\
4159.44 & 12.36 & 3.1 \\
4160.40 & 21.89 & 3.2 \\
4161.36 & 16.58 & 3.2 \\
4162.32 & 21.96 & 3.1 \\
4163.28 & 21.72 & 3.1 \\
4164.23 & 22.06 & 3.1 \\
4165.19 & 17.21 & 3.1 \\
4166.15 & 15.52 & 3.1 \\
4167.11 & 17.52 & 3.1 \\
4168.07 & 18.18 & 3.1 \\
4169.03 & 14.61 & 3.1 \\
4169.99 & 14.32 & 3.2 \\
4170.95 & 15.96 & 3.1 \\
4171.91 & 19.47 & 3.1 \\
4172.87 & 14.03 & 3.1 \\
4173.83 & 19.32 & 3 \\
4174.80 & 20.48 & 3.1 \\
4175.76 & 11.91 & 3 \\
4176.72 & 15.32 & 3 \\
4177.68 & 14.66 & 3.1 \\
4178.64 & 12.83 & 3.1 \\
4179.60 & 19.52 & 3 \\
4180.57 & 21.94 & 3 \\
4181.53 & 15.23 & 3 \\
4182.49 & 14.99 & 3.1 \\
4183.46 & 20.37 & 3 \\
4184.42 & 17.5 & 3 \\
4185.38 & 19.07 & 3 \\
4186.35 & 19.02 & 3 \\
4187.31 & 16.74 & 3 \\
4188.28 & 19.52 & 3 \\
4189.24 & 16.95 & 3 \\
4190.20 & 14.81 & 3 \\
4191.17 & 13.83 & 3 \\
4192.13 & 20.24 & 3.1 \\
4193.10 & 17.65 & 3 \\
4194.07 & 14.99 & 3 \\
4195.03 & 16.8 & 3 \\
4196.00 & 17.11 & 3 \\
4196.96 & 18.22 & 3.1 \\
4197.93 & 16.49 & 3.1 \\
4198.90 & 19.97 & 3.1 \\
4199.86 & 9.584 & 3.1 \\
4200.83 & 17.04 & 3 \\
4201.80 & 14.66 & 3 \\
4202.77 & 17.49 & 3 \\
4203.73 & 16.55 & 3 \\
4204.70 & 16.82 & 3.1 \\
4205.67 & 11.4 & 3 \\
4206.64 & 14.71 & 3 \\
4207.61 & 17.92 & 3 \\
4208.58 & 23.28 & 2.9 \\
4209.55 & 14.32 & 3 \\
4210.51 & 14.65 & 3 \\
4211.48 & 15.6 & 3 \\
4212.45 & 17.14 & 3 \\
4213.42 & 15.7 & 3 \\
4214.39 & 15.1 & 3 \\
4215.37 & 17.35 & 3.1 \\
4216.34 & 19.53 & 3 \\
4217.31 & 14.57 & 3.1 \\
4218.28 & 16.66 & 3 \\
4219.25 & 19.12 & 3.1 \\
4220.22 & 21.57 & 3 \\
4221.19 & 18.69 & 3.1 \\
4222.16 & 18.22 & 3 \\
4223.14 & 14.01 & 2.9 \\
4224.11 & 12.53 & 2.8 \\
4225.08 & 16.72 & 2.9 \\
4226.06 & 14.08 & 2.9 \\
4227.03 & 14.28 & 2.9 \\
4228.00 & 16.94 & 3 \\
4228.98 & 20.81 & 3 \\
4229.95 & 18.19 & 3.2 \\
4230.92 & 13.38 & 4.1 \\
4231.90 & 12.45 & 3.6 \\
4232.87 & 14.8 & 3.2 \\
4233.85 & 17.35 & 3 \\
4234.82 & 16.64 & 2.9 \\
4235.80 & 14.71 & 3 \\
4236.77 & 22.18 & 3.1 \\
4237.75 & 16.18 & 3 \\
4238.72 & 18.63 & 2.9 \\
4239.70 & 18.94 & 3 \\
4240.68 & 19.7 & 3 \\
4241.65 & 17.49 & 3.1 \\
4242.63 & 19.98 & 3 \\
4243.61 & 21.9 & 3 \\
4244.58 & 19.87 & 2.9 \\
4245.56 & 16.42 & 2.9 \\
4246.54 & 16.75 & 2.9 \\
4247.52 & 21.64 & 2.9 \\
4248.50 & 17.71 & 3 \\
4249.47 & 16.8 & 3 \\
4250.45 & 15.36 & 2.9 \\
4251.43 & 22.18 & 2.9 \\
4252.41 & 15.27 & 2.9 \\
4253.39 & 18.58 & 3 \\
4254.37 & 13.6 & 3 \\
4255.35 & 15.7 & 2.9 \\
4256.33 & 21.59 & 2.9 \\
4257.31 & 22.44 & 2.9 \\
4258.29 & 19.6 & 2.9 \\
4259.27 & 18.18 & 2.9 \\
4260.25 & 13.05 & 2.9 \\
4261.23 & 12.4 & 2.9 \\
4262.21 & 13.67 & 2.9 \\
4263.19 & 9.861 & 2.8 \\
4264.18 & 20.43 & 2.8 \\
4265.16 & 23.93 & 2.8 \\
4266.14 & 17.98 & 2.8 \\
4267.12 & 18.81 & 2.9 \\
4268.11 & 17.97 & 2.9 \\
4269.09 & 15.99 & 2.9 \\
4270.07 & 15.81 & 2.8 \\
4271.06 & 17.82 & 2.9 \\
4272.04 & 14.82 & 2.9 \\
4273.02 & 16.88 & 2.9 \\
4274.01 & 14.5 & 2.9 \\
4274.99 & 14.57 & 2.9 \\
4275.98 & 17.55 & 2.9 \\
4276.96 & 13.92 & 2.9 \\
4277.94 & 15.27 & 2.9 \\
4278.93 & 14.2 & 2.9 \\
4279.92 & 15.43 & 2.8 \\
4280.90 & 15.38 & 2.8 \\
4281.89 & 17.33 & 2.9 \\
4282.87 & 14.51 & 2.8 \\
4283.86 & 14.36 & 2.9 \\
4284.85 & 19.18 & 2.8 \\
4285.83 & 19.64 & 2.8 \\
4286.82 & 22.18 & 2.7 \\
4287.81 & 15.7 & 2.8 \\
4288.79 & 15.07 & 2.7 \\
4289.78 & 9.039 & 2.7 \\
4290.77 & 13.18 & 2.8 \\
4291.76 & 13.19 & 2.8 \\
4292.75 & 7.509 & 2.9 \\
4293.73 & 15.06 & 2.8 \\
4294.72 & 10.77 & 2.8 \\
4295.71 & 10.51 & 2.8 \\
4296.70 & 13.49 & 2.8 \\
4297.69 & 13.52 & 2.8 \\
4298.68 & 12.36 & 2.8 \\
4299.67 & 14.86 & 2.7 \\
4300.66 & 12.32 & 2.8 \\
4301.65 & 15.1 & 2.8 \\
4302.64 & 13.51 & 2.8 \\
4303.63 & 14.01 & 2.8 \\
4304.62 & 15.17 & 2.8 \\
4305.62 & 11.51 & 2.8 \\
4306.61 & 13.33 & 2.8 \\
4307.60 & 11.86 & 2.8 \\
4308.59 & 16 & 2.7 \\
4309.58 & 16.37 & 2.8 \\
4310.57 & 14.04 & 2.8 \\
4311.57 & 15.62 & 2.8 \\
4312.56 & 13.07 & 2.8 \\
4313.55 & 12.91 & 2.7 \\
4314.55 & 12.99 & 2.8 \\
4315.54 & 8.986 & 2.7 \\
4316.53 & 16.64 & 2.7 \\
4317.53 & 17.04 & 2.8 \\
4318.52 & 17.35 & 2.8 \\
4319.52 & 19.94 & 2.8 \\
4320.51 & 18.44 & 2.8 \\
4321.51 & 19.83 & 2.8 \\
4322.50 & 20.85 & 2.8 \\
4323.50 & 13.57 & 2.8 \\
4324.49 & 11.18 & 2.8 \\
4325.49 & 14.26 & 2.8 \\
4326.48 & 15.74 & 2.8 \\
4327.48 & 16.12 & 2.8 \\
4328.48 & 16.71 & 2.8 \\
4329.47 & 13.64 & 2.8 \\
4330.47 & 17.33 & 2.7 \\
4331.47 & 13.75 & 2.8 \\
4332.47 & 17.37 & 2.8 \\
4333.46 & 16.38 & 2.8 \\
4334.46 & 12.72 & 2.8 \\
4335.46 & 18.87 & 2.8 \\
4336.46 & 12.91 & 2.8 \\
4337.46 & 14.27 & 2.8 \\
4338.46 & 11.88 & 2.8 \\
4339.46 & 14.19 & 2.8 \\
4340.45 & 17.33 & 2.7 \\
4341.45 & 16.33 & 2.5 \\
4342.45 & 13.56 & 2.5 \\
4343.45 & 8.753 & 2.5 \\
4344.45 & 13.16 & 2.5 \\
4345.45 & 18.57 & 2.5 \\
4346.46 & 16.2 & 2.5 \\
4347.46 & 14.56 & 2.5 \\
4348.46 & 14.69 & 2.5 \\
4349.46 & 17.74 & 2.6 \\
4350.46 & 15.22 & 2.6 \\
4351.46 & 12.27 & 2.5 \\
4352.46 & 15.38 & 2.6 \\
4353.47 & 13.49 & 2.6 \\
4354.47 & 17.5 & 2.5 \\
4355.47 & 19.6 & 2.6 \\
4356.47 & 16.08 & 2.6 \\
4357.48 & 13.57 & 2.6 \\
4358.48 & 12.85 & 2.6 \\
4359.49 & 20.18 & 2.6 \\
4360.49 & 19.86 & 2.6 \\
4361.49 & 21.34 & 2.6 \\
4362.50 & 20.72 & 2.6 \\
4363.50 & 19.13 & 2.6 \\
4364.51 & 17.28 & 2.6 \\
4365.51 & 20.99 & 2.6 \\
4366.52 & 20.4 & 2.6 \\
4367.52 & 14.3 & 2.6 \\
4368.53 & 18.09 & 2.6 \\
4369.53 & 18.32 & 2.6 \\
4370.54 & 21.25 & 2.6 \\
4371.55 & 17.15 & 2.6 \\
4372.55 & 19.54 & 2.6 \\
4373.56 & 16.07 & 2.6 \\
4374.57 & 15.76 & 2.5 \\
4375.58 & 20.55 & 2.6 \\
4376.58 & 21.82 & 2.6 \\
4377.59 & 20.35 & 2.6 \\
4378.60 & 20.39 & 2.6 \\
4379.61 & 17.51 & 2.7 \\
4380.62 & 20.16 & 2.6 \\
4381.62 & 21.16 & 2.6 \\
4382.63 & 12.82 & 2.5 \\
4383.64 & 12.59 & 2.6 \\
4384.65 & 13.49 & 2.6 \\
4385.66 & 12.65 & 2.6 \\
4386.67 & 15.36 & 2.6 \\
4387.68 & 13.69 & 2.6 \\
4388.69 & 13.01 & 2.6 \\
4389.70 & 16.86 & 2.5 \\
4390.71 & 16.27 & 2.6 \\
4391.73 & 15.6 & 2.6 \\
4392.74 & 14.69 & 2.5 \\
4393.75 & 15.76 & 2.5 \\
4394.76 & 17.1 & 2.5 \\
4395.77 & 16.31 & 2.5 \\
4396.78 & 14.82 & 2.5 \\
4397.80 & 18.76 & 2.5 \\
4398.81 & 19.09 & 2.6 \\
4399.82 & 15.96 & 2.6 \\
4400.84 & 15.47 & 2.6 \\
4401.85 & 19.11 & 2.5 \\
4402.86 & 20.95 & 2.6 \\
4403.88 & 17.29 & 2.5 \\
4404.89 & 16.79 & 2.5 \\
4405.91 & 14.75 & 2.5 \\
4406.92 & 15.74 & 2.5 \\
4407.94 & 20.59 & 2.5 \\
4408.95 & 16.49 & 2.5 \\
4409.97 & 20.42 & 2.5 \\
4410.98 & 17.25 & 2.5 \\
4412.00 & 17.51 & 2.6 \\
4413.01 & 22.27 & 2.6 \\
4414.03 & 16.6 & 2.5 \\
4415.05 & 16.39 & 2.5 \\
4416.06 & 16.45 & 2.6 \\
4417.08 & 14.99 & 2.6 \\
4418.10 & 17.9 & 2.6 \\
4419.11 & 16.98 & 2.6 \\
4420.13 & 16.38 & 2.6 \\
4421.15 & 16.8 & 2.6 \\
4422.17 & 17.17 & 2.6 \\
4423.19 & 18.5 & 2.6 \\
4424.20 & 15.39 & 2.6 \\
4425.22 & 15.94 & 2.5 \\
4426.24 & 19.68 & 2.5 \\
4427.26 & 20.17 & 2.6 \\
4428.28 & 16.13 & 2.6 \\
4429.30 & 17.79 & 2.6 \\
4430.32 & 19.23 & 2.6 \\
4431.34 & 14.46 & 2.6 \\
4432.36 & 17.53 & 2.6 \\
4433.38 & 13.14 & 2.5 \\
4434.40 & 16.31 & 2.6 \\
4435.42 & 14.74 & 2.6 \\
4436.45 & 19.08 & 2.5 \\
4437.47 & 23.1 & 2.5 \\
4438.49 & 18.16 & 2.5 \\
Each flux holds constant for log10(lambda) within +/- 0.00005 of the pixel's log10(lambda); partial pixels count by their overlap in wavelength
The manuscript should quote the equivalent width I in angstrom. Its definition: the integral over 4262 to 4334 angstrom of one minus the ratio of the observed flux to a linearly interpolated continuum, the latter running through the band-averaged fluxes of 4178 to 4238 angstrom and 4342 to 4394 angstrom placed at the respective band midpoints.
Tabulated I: 6.52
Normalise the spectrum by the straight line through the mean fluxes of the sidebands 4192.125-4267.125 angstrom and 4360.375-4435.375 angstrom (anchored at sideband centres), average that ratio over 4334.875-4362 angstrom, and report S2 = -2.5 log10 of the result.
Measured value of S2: 0.11 mag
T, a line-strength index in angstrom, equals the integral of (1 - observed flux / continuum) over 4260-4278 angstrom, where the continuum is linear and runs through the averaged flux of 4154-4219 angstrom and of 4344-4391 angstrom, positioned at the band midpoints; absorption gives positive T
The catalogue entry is 1.0 angstrom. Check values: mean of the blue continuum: 17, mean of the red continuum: 17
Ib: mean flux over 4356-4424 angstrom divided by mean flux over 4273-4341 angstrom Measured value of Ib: 1.2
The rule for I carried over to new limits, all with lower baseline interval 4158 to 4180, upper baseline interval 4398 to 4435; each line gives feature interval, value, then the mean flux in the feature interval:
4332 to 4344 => 1.92 angstrom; 14.5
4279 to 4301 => 3.79 angstrom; 14.3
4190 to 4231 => 1.76 angstrom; 16.5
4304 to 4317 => 2.68 angstrom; 13.7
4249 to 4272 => 0.09 angstrom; 17.2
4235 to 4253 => -1.17 angstrom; 18.4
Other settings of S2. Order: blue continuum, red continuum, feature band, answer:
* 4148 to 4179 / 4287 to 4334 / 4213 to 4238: -0.03 mag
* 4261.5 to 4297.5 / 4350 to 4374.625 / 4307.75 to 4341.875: 0.08 mag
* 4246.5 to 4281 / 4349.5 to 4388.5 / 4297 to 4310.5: 0.22 mag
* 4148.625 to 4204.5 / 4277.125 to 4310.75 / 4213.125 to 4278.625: -0.11 mag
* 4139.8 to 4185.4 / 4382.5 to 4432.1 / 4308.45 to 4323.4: 0.06 mag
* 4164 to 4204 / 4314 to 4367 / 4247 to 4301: 0.04 mag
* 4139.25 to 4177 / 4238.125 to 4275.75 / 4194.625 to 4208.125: 0.08 mag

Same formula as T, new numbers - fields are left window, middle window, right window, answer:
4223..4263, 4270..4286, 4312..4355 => 0.5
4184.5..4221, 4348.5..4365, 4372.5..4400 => -0.2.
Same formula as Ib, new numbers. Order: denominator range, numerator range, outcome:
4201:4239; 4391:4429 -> 1.04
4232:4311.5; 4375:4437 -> 1.06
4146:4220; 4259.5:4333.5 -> 0.88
